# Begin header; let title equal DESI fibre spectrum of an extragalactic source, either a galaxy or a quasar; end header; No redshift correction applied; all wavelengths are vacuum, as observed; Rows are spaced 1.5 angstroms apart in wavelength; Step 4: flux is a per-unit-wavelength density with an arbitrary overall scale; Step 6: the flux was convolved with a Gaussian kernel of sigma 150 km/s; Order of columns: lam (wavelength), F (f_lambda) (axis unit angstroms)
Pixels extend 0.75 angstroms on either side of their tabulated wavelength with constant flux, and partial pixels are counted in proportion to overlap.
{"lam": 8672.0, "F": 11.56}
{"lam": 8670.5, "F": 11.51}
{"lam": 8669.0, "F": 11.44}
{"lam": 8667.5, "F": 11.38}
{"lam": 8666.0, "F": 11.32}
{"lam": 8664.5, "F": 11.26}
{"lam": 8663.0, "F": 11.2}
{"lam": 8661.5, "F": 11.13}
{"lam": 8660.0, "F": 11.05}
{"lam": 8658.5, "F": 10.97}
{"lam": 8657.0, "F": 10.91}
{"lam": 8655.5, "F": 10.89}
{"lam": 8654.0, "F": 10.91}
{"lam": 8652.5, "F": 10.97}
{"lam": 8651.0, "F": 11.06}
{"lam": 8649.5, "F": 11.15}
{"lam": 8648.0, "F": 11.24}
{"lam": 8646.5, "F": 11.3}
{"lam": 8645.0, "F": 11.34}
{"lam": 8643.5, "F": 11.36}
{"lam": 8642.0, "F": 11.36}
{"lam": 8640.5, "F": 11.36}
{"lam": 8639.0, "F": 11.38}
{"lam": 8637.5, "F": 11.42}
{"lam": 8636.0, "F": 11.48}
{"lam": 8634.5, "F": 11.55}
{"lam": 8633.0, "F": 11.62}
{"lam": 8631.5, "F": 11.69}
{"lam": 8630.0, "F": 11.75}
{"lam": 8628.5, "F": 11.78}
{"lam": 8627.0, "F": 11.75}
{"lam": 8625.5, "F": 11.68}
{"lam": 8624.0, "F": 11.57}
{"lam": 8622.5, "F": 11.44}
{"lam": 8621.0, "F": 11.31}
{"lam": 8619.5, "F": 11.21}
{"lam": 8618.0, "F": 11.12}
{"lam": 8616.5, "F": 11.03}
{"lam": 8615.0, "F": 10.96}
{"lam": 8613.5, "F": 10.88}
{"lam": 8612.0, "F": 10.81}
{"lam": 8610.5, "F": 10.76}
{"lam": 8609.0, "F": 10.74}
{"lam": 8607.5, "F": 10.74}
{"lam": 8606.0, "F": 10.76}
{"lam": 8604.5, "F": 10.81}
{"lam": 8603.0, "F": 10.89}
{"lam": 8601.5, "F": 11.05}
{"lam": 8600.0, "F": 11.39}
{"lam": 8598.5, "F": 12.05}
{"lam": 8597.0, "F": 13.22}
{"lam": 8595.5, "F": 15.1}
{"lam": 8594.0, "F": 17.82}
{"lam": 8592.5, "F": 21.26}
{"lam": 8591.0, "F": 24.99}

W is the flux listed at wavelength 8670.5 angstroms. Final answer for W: 11.51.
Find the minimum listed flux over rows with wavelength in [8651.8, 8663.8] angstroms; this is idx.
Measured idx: 10.89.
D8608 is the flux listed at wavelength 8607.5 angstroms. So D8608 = 10.74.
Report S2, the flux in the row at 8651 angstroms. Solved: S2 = 11.06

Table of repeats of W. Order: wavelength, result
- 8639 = 11.38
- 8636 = 11.48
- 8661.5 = 11.13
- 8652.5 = 10.97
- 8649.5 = 11.15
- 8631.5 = 11.69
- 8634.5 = 11.55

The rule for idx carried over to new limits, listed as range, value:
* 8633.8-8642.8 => 11.36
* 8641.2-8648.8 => 11.24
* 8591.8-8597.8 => 13.22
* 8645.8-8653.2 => 10.97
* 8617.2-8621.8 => 11.12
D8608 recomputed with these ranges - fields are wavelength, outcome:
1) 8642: 11.36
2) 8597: 13.22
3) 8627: 11.75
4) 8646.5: 11.3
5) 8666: 11.32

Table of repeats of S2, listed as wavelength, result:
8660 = 11.05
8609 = 10.74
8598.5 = 12.05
